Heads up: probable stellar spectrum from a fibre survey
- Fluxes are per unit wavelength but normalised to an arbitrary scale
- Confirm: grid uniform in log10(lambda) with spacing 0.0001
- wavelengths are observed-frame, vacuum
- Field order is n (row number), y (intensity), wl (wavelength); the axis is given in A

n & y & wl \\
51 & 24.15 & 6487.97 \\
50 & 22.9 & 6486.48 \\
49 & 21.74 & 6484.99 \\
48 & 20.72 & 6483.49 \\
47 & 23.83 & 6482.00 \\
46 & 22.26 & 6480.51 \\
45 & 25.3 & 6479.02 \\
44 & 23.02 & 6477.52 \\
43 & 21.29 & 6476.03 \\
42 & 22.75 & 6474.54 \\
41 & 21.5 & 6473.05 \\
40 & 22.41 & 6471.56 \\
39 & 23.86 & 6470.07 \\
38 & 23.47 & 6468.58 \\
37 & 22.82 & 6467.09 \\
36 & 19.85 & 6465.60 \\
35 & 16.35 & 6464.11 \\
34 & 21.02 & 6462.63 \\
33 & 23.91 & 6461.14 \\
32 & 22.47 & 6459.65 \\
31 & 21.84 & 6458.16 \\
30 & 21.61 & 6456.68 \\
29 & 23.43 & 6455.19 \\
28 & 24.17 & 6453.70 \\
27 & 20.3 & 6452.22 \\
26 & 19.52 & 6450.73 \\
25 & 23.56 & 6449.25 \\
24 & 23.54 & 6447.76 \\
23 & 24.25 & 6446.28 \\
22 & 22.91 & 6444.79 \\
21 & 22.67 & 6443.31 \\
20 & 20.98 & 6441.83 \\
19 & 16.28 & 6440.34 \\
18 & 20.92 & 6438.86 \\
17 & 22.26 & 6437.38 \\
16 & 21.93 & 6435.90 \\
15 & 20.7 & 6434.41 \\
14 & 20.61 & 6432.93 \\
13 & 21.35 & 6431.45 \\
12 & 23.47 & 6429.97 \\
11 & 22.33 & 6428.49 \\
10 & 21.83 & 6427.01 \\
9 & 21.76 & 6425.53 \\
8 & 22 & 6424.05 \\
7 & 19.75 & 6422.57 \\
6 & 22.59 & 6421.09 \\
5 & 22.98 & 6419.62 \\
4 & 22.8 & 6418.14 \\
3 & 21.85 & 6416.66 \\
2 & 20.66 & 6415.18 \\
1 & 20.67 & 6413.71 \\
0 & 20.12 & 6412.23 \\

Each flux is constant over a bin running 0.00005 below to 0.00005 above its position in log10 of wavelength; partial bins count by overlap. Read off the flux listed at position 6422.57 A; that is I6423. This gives 19.75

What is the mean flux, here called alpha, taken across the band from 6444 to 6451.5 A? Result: 22.7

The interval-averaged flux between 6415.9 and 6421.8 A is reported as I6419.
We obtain 22.6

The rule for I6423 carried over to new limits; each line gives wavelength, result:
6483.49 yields 20.72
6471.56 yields 22.41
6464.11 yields 16.35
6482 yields 23.83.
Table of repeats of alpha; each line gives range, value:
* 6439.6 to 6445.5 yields 20.7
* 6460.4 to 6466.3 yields 20.3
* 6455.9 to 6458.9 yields 21.8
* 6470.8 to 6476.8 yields 22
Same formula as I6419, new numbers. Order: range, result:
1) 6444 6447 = 23.5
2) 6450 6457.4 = 21.8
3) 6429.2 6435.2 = 21.5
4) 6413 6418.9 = 21.5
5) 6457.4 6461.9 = 22.7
